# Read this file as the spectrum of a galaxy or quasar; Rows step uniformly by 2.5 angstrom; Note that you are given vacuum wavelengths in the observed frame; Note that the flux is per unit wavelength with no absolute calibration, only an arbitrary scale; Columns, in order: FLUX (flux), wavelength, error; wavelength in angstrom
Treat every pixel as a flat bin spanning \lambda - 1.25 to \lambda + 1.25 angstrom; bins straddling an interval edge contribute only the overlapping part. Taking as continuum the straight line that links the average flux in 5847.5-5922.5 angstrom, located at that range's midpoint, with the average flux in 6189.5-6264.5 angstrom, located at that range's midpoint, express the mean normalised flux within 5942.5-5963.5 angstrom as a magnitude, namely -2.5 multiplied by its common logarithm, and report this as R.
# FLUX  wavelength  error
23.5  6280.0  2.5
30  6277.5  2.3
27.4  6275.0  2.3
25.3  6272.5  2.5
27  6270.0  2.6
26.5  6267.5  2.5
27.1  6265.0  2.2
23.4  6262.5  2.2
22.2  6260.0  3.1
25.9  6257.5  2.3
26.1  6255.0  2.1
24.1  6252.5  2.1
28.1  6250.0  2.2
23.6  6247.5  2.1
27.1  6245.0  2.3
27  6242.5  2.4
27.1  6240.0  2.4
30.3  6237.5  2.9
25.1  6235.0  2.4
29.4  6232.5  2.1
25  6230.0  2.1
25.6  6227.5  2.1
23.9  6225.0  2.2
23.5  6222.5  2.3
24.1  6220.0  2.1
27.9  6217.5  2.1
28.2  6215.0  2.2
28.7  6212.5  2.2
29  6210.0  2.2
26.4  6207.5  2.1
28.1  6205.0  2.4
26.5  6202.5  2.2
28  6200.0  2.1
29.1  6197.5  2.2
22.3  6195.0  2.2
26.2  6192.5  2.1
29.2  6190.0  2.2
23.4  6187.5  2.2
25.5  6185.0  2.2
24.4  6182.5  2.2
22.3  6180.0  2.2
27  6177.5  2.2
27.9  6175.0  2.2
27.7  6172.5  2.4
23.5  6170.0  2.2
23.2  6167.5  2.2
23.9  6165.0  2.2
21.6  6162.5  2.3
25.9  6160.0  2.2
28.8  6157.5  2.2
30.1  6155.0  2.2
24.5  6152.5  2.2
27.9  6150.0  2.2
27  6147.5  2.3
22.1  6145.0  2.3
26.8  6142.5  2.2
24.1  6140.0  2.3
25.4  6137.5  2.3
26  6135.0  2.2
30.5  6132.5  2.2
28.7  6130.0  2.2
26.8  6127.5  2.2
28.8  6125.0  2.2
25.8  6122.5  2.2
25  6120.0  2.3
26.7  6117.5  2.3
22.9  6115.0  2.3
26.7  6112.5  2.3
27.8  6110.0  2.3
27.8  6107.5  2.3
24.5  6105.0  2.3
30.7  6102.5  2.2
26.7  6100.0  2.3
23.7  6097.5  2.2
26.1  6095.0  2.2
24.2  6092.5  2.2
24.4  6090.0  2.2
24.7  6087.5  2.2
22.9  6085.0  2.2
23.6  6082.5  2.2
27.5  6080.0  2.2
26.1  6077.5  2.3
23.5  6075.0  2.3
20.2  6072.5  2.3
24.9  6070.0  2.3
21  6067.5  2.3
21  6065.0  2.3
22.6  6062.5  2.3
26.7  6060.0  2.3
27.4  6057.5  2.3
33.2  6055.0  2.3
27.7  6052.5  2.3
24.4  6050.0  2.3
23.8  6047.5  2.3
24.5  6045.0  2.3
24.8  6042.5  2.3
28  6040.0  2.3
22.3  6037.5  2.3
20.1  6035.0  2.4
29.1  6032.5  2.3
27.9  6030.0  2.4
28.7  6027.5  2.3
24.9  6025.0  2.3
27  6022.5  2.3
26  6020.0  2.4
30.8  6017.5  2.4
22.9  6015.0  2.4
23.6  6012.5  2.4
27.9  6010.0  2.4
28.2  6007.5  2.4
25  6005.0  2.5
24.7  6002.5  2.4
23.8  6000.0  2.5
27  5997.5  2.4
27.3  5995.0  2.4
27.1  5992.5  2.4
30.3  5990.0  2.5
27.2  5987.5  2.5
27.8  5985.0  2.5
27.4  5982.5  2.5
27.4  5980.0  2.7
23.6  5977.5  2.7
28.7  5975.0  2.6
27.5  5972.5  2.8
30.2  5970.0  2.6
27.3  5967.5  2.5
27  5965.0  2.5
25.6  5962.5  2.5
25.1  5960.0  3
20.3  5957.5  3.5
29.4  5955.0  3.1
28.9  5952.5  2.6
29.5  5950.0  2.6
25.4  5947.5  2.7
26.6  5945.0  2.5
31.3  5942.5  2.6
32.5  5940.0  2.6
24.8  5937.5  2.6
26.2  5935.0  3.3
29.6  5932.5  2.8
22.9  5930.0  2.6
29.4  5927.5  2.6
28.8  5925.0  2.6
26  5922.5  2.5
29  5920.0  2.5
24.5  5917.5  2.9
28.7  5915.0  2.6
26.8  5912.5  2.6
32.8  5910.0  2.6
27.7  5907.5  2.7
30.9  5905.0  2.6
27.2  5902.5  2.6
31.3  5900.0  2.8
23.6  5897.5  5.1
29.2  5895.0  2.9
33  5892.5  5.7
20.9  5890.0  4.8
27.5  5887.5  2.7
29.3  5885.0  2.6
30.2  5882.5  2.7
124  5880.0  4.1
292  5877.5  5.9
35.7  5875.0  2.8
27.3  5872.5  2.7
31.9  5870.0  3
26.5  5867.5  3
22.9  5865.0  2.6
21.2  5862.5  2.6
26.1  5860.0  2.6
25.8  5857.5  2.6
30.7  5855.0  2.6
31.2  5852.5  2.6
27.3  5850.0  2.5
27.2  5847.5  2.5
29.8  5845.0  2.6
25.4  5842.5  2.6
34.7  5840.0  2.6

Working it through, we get 0.37 mag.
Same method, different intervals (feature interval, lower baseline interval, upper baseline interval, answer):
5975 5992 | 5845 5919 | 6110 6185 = 0.259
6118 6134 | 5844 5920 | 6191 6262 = 0.104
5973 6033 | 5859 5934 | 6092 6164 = 0.245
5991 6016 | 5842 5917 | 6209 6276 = 0.342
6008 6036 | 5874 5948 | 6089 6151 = 0.241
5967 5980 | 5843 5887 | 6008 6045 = 0.213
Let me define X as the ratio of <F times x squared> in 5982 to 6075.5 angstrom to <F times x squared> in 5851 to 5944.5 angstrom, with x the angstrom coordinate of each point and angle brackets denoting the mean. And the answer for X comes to 0.72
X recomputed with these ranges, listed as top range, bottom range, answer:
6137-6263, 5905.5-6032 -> 1.03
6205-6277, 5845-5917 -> 0.73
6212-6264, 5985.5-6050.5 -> 1.07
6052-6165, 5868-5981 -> 0.77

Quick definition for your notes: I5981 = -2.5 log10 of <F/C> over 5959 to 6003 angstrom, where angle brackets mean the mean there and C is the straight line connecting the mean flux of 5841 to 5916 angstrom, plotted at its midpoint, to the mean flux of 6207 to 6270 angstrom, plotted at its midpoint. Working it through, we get 0.32 mag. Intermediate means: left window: 40.2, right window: 26.2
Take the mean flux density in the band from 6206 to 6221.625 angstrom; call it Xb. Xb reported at 27.3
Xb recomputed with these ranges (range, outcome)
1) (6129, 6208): 26.1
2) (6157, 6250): 26.1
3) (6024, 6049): 25.4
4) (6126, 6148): 26.4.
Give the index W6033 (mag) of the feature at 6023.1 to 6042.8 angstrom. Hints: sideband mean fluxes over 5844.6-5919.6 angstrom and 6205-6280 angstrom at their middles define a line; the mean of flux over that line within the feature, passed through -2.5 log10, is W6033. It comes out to 0.31 mag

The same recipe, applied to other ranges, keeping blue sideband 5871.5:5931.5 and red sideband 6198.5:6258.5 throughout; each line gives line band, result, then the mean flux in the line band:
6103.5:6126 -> 0.229 mag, 26.2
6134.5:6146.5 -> 0.244 mag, 24.9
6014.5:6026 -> 0.366 mag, 26.6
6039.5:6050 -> 0.397 mag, 25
